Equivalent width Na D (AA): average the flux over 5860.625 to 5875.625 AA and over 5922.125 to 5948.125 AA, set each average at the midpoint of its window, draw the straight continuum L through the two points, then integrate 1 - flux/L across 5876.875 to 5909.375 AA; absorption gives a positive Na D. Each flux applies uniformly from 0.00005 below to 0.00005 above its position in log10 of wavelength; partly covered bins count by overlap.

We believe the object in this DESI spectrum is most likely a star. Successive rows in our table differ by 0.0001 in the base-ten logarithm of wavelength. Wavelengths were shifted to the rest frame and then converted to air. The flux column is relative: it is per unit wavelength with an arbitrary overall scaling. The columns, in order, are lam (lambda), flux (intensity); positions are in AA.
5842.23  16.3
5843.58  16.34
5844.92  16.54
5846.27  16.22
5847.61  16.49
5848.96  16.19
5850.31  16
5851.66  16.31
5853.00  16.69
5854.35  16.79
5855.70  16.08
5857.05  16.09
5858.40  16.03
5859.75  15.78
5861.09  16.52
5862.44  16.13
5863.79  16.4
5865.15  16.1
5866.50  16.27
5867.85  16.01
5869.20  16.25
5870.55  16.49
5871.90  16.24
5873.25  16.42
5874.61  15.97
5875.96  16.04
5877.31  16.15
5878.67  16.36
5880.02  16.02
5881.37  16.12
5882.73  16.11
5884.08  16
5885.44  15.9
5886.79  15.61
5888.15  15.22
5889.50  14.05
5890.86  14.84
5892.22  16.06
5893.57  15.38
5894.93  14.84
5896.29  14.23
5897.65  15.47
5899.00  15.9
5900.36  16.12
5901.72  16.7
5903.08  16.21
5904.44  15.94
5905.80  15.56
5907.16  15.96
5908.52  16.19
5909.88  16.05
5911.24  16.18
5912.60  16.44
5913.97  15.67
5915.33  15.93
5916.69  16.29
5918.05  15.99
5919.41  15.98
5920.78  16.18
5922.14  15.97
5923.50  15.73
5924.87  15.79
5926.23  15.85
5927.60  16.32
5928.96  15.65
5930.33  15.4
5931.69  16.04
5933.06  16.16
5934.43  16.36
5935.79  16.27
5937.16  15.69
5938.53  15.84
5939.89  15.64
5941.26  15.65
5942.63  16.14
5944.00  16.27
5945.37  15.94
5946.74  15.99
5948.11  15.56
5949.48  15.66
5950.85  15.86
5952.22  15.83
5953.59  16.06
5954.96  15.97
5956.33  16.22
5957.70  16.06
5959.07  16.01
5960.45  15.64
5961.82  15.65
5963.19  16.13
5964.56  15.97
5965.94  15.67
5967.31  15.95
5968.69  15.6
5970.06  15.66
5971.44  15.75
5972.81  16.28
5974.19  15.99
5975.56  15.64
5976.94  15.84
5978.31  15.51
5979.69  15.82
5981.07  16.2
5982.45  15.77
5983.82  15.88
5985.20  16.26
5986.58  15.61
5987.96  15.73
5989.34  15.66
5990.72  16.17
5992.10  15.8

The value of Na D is 0.8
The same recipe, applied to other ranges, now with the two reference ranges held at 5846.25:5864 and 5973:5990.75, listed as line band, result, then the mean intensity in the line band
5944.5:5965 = 0.0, 15.9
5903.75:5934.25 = 0.2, 16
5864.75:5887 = 0.1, 16.1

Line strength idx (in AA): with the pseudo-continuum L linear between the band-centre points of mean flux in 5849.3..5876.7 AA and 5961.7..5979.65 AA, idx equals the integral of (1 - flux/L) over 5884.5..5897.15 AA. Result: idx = 0.8 AA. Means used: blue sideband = 16.2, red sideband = 15.8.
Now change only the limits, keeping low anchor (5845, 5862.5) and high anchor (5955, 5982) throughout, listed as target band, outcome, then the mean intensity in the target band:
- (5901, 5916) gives 0.0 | 16.1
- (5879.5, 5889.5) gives 0.3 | 15.7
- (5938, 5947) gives 0.0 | 15.9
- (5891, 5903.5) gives 0.4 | 15.6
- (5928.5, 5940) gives 0.1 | 15.9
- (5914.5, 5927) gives 0.1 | 16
